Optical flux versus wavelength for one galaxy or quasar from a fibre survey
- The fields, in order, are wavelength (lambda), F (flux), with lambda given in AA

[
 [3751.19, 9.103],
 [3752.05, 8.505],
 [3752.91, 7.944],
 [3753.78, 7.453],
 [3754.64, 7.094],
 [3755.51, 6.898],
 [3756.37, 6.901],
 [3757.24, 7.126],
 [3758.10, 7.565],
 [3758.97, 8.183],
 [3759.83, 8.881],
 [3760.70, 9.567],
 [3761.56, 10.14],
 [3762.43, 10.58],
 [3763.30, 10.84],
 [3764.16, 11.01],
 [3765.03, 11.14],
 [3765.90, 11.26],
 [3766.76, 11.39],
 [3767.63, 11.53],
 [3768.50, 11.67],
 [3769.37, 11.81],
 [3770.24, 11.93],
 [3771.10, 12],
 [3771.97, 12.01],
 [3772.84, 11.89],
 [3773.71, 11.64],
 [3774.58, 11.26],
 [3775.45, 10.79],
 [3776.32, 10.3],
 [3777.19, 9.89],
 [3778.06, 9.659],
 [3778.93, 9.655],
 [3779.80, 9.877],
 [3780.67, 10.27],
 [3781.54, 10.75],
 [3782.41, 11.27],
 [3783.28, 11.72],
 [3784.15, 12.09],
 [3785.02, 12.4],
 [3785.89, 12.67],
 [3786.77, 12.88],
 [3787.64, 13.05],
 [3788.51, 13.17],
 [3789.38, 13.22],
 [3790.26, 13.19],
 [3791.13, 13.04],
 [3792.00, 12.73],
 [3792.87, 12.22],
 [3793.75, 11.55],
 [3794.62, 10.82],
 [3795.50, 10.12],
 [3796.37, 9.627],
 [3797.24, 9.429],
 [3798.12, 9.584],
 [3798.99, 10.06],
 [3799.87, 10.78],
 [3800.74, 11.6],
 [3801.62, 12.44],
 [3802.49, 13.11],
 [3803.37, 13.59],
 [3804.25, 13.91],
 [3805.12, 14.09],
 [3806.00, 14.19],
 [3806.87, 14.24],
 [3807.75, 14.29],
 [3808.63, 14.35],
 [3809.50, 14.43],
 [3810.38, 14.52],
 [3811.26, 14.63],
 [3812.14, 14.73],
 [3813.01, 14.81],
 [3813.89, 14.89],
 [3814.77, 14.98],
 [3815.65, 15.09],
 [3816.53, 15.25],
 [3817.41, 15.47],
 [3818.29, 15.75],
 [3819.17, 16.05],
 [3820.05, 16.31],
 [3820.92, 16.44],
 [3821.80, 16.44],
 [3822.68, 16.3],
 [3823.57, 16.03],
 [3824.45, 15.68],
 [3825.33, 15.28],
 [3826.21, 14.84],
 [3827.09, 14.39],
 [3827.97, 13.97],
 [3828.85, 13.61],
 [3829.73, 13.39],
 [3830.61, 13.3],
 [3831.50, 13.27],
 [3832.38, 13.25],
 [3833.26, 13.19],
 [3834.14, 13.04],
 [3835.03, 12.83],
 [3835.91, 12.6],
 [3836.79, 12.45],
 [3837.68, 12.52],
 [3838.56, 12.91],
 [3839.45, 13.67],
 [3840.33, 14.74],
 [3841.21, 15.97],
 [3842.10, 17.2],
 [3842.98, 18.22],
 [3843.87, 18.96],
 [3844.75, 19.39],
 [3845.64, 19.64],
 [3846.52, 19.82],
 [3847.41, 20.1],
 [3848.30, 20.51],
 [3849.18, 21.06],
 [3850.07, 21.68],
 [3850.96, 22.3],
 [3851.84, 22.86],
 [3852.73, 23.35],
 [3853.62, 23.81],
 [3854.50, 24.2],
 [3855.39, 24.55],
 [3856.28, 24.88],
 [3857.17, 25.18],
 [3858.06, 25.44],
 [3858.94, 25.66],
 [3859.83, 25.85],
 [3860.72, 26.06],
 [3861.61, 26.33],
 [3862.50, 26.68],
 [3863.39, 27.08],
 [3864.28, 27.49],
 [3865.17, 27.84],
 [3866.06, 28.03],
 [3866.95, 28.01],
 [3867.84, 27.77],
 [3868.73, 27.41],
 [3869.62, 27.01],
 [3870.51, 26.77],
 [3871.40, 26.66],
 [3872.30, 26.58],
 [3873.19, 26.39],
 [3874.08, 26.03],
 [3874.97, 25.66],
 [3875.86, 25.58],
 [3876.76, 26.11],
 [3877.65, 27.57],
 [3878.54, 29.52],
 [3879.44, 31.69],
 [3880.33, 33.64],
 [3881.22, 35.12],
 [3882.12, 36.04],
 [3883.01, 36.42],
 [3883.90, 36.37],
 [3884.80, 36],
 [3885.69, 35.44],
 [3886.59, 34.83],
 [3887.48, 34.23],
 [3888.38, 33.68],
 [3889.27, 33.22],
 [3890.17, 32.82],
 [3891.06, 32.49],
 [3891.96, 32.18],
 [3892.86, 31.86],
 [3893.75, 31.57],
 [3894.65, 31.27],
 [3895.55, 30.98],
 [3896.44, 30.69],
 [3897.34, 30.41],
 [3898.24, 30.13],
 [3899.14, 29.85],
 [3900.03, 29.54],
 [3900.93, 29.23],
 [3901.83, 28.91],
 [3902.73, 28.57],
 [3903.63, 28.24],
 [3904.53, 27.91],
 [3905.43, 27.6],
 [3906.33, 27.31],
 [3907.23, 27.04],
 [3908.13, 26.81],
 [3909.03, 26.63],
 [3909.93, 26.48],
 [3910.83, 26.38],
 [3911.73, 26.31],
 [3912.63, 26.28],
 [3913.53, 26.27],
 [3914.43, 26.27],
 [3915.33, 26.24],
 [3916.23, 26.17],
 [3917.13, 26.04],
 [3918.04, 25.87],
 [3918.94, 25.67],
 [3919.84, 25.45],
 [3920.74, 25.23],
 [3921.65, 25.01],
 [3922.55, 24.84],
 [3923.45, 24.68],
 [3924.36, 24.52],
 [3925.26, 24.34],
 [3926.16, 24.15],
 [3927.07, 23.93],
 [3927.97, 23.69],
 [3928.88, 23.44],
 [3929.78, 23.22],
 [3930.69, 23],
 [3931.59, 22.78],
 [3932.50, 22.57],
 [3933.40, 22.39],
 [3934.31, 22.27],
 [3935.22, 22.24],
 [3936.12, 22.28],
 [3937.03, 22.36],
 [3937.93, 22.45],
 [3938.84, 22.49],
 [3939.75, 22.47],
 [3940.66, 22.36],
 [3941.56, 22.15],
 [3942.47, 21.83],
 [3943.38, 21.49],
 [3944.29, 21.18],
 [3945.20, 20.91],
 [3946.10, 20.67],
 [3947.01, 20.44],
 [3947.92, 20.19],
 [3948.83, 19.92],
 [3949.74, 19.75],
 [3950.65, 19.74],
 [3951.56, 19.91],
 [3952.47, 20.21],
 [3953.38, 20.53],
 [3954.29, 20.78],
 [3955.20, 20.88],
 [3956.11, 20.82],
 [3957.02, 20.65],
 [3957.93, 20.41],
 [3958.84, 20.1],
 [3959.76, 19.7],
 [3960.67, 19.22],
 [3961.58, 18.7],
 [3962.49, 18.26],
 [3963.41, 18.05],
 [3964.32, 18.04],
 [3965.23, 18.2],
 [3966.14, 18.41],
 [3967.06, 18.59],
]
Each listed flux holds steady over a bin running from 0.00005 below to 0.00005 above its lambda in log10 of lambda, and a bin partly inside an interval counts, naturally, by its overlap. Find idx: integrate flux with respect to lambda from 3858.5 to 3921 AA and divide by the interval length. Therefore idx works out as 28.9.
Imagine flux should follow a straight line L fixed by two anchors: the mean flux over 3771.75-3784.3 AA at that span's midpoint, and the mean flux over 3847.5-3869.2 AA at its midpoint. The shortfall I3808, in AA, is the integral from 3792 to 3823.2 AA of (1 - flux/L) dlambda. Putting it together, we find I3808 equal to 4.9 AA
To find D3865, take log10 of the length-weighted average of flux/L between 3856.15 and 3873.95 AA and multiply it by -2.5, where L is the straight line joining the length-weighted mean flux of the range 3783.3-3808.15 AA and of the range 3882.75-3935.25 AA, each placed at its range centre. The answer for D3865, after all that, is -0.22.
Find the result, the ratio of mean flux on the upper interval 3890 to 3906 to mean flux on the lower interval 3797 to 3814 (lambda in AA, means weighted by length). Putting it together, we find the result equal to 2.29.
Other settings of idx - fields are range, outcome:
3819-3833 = 14.9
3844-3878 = 24.9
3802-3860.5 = 16.9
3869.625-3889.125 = 30.9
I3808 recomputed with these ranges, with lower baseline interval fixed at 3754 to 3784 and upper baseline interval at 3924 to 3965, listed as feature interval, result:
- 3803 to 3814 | -1.38 AA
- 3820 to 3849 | -2.20 AA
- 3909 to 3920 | -3.80 AA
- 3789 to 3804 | 0.45 AA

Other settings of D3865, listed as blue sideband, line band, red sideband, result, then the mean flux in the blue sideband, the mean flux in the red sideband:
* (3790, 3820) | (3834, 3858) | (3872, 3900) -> 0.19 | 13.3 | 31.4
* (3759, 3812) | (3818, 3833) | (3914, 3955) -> -0.02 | 11.8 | 22.8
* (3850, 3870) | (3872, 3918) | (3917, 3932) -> -0.19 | 25.7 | 24.4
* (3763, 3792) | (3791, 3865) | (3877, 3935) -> 0.11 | 11.6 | 28.4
